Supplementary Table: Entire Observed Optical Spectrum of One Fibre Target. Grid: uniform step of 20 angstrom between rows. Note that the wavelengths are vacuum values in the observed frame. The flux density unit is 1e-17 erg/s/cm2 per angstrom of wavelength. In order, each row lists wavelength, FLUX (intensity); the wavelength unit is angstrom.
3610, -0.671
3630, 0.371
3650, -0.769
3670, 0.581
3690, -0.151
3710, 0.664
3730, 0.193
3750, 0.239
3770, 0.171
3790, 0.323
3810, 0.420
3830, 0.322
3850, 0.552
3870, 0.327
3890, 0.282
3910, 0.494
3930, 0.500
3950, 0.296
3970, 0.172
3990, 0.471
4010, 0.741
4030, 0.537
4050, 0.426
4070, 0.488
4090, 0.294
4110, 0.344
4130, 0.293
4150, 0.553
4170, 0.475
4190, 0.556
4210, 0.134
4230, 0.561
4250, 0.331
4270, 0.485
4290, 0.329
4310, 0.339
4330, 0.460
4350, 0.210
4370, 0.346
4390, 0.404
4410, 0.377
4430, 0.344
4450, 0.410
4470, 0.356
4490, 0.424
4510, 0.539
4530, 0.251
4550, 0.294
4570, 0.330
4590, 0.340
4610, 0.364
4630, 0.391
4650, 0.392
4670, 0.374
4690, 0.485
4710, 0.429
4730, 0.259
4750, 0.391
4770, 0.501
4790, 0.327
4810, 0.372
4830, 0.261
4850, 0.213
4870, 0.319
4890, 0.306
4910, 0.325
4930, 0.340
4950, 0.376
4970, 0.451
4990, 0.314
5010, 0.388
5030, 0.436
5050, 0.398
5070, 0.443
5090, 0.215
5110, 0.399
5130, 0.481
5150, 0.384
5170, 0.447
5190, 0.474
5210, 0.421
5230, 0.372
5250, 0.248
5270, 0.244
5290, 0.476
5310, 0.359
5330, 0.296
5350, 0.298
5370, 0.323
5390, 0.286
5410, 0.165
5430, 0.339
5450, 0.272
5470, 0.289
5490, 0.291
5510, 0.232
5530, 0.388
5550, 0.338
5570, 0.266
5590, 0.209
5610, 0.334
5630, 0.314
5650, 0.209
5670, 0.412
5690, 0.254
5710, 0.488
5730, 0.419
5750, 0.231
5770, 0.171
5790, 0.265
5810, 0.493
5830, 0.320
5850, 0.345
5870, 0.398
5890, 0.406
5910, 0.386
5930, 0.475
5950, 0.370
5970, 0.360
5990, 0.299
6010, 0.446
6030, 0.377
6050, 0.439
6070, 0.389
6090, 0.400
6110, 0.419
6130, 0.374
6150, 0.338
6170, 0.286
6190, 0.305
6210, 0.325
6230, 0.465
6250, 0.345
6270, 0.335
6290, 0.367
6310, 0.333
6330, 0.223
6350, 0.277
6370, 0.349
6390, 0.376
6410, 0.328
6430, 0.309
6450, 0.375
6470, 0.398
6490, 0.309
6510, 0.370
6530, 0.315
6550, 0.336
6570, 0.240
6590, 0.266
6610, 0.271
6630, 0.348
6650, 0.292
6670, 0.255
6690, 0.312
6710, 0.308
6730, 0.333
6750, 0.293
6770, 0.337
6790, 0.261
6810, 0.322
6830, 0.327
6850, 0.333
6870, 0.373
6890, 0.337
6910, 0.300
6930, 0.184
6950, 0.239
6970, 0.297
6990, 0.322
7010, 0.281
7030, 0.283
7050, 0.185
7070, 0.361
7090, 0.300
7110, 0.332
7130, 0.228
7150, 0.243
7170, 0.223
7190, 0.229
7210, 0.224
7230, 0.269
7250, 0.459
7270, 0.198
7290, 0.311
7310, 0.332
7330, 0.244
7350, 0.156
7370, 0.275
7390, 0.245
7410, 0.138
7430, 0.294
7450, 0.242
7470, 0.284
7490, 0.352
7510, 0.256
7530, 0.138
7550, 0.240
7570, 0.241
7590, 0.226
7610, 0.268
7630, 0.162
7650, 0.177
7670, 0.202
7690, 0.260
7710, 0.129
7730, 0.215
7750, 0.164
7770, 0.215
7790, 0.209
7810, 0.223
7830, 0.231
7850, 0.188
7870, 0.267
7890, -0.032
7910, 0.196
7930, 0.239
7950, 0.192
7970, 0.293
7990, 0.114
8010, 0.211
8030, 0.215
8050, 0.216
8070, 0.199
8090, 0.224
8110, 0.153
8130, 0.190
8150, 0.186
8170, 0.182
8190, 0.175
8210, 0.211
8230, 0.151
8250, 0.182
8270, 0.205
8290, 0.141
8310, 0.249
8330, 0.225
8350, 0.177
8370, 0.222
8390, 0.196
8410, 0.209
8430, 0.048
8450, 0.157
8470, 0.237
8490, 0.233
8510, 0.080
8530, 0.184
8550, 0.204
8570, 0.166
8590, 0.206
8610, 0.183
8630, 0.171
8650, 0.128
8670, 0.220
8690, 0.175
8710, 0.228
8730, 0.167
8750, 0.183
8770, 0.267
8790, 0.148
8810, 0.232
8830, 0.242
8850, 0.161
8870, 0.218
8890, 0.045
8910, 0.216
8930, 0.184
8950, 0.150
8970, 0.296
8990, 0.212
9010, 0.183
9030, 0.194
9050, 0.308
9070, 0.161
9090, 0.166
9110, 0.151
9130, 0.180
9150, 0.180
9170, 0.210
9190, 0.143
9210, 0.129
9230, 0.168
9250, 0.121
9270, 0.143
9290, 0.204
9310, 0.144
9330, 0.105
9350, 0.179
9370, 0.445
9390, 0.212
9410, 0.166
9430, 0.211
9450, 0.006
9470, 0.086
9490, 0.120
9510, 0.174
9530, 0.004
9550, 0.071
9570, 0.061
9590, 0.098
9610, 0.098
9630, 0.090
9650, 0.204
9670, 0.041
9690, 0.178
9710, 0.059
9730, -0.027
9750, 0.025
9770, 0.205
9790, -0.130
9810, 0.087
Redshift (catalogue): 0.51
